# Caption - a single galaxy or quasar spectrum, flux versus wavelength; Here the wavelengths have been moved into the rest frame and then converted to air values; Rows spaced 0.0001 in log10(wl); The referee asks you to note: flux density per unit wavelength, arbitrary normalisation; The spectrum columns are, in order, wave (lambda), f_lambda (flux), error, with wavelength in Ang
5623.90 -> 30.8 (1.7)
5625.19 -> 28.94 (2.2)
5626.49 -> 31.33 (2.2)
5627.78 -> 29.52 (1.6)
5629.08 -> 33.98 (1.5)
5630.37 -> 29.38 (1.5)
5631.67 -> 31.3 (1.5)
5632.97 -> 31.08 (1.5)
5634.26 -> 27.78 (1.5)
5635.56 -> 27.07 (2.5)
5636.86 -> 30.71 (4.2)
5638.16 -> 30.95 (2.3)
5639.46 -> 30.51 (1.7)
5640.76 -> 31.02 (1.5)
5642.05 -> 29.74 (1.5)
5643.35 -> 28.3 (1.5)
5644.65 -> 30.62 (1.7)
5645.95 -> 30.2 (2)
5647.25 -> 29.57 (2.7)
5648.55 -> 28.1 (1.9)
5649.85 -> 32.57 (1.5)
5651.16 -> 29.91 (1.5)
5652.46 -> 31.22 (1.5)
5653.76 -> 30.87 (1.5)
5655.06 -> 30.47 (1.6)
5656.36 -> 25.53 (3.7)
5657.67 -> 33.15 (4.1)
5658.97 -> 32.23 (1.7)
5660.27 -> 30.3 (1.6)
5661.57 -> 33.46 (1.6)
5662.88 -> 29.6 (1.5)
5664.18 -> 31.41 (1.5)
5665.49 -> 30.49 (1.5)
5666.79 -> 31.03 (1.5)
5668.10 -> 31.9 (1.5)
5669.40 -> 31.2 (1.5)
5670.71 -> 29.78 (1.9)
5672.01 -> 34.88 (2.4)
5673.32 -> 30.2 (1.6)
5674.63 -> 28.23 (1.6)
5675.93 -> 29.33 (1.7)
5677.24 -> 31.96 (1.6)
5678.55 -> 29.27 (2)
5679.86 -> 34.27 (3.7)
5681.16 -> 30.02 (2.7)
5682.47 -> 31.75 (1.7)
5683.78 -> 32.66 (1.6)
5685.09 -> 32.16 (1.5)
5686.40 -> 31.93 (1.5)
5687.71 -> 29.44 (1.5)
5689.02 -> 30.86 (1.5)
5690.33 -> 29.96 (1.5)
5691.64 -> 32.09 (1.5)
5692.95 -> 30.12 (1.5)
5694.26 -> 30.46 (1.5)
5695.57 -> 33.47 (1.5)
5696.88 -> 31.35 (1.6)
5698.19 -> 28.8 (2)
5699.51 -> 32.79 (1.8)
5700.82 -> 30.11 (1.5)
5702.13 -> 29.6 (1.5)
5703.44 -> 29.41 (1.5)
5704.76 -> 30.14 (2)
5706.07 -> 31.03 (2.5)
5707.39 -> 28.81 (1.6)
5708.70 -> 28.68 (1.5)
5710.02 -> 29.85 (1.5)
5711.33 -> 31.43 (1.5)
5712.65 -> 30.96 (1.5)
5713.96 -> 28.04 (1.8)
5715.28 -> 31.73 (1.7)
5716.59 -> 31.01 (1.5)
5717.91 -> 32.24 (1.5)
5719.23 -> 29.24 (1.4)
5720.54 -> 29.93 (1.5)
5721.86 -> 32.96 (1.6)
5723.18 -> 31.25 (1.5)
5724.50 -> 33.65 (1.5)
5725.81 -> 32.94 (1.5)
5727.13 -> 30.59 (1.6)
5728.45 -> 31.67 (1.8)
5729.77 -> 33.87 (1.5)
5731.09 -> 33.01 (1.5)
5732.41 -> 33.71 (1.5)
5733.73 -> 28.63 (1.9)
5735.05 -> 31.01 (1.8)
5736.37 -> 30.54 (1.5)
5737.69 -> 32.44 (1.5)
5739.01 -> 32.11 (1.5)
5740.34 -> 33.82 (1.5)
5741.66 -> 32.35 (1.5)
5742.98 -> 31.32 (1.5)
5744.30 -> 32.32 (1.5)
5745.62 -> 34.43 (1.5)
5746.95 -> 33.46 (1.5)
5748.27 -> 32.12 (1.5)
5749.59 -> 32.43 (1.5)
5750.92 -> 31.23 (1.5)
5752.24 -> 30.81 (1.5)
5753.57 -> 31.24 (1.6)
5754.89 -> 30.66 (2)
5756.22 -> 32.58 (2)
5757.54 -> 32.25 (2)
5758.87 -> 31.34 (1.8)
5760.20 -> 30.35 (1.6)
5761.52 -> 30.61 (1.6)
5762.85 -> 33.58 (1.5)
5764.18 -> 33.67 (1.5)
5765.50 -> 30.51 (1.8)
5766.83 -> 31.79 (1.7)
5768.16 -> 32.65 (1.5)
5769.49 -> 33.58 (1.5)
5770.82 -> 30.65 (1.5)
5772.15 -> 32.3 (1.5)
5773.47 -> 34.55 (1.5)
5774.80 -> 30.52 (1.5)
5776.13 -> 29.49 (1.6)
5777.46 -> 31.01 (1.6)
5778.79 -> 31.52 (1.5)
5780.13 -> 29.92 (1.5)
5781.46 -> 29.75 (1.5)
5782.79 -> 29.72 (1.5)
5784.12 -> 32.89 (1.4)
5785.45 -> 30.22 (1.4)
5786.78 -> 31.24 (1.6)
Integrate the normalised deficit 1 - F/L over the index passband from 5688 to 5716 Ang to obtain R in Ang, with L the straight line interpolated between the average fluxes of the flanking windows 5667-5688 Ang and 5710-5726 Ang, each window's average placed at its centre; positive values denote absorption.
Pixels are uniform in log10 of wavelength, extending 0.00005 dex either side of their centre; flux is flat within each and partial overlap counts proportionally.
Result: 0.7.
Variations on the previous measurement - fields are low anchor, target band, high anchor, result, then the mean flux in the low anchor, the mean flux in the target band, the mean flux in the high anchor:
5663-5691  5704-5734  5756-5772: 0.3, 31.1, 31.1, 32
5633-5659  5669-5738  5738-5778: 0.0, 30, 31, 32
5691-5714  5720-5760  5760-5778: -1.0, 30.5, 32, 31.9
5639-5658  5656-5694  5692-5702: -0.6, 30.1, 31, 31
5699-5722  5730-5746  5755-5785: -0.6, 30.4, 32.2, 31.6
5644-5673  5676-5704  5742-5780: 0.1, 30.8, 31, 31.9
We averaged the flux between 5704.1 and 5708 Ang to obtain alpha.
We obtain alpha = 30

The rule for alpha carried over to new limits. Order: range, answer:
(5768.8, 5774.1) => 32.8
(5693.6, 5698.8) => 31.1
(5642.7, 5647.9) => 29.7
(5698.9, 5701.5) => 31.5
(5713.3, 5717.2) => 30.3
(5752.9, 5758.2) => 31.7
